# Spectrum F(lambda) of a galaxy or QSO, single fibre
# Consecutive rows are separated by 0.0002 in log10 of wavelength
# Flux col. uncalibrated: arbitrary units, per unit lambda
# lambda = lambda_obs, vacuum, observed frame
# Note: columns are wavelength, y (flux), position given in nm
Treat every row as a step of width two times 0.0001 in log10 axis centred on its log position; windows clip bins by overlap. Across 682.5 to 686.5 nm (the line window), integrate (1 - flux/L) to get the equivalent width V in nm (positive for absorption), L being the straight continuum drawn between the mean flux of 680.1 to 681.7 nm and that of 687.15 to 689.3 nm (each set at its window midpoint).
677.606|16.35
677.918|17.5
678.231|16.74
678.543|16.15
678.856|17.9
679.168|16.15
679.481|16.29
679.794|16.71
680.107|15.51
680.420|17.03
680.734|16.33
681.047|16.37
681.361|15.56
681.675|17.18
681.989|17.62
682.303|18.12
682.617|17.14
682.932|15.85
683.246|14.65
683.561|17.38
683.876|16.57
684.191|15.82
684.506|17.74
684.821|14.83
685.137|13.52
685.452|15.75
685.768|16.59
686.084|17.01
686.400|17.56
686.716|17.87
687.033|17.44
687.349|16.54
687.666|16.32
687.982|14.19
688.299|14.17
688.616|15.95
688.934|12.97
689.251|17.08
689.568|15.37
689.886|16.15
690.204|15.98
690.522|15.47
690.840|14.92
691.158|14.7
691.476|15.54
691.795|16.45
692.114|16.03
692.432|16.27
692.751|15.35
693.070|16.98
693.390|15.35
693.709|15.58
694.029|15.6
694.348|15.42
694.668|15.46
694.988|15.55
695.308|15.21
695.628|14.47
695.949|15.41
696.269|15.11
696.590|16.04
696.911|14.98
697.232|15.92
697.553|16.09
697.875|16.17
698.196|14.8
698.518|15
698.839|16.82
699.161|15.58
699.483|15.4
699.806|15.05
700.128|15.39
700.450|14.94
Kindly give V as -0.09 nm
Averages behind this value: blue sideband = 16.3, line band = 16.2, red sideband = 15.3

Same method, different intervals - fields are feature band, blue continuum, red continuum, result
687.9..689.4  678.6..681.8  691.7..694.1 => 0.11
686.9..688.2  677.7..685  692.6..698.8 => 0.01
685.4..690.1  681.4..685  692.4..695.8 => 0.02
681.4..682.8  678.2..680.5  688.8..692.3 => -0.09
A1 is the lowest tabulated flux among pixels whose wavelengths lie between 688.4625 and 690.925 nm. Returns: 12.97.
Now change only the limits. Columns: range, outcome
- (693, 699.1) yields 14.47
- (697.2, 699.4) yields 14.8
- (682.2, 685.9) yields 13.52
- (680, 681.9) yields 15.51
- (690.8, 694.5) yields 14.7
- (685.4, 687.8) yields 15.75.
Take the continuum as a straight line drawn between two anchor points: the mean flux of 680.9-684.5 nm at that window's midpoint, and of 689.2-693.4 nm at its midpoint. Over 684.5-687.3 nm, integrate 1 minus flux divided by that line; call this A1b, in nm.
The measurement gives -0.017 nm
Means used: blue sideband 16.6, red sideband 15.8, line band 16.4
